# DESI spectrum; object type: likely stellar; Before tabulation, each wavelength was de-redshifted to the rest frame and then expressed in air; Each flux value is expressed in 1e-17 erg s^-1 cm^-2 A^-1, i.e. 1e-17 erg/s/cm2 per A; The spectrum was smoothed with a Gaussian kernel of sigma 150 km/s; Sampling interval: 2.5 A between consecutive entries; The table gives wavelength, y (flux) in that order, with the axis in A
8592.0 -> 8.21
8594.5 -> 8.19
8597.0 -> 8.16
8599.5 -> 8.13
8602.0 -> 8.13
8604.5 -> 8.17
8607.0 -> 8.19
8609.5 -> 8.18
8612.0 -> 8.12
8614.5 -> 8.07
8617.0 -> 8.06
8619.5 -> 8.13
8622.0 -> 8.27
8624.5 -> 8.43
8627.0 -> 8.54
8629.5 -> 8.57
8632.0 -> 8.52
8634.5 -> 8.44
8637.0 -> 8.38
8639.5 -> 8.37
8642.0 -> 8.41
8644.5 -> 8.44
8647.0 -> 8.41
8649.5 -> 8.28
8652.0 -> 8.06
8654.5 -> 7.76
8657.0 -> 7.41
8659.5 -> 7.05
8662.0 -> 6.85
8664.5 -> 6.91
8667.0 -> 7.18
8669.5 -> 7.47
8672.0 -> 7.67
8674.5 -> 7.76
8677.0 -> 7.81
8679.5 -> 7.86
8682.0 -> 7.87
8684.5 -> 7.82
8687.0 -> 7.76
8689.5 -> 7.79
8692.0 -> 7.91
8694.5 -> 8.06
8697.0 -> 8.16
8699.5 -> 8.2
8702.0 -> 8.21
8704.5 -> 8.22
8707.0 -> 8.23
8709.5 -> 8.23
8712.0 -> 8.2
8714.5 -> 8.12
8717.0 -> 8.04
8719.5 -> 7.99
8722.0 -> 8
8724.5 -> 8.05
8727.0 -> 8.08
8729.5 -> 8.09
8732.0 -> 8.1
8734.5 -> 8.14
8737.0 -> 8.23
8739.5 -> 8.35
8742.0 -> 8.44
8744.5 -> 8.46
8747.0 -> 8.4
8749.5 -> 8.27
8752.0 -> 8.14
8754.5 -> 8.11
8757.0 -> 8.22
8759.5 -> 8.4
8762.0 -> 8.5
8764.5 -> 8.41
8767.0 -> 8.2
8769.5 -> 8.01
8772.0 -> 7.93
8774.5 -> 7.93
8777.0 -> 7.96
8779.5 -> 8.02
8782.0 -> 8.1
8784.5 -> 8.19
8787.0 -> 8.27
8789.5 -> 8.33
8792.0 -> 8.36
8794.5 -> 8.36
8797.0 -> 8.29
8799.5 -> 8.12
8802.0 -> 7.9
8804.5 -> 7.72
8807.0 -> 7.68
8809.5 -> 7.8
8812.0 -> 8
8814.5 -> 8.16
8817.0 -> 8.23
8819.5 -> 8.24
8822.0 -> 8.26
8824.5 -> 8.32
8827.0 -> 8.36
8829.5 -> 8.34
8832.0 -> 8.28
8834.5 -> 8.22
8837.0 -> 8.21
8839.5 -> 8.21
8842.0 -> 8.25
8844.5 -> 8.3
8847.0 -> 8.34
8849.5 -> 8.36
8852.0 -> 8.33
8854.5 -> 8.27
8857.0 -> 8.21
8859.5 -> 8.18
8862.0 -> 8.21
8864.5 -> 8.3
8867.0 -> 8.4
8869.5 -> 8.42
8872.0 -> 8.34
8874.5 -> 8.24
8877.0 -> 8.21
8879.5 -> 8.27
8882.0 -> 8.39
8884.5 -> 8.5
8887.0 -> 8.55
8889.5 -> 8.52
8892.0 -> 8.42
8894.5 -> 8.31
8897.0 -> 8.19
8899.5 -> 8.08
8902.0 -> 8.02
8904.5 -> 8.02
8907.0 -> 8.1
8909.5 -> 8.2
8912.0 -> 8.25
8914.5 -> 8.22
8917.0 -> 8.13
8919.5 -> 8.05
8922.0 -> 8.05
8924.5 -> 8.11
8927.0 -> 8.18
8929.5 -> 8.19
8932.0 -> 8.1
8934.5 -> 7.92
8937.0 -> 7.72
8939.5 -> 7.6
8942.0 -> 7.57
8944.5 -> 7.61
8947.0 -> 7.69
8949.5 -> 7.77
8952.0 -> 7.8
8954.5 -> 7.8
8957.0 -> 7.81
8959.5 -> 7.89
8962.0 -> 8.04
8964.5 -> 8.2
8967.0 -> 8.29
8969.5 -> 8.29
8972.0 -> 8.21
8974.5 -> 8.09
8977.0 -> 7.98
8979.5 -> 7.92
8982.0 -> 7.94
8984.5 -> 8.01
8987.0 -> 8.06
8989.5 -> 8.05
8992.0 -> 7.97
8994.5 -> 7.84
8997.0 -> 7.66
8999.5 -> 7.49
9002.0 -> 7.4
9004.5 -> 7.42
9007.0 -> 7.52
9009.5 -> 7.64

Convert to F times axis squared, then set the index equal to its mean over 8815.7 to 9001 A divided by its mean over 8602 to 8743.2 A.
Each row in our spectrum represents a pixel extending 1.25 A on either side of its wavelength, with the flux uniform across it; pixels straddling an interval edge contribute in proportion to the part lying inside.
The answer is 1.07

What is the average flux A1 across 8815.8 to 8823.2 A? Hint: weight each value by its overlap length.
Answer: 8.24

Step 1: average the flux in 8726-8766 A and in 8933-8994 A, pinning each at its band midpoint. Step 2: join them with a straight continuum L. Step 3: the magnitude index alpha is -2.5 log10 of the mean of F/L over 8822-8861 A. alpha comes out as -0.02 mag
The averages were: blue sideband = 8.27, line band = 8.28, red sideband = 7.93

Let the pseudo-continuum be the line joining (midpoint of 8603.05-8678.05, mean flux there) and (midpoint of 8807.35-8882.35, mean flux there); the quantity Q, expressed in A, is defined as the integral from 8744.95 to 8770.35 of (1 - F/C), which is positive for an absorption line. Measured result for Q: -0.4 A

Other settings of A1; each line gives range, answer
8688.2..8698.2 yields 7.98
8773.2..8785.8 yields 8.04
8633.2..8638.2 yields 8.41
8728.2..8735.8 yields 8.11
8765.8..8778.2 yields 8.01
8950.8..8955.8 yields 7.8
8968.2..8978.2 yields 8.14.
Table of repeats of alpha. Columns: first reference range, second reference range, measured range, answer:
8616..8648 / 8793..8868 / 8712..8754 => 0.014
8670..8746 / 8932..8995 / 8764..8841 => -0.018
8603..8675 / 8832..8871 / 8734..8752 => -0.024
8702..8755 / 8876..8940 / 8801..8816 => 0.040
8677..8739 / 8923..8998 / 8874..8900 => -0.049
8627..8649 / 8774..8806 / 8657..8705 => 0.088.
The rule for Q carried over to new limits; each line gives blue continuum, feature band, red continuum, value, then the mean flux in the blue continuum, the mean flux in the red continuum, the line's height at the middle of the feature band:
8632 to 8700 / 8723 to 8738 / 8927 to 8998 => -0.44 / 7.86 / 7.93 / 7.88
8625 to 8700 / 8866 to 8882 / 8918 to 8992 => -0.73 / 7.93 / 7.96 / 7.95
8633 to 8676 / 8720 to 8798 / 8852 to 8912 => -1.68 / 7.82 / 8.28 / 8.03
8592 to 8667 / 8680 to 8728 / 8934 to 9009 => -0.11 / 8.08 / 7.85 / 8.03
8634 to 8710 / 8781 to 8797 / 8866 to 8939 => -0.44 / 7.89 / 8.2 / 8.05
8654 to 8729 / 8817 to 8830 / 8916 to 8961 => -0.72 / 7.83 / 7.89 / 7.86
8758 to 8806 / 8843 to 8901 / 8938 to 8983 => -2.04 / 8.16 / 7.92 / 8.03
